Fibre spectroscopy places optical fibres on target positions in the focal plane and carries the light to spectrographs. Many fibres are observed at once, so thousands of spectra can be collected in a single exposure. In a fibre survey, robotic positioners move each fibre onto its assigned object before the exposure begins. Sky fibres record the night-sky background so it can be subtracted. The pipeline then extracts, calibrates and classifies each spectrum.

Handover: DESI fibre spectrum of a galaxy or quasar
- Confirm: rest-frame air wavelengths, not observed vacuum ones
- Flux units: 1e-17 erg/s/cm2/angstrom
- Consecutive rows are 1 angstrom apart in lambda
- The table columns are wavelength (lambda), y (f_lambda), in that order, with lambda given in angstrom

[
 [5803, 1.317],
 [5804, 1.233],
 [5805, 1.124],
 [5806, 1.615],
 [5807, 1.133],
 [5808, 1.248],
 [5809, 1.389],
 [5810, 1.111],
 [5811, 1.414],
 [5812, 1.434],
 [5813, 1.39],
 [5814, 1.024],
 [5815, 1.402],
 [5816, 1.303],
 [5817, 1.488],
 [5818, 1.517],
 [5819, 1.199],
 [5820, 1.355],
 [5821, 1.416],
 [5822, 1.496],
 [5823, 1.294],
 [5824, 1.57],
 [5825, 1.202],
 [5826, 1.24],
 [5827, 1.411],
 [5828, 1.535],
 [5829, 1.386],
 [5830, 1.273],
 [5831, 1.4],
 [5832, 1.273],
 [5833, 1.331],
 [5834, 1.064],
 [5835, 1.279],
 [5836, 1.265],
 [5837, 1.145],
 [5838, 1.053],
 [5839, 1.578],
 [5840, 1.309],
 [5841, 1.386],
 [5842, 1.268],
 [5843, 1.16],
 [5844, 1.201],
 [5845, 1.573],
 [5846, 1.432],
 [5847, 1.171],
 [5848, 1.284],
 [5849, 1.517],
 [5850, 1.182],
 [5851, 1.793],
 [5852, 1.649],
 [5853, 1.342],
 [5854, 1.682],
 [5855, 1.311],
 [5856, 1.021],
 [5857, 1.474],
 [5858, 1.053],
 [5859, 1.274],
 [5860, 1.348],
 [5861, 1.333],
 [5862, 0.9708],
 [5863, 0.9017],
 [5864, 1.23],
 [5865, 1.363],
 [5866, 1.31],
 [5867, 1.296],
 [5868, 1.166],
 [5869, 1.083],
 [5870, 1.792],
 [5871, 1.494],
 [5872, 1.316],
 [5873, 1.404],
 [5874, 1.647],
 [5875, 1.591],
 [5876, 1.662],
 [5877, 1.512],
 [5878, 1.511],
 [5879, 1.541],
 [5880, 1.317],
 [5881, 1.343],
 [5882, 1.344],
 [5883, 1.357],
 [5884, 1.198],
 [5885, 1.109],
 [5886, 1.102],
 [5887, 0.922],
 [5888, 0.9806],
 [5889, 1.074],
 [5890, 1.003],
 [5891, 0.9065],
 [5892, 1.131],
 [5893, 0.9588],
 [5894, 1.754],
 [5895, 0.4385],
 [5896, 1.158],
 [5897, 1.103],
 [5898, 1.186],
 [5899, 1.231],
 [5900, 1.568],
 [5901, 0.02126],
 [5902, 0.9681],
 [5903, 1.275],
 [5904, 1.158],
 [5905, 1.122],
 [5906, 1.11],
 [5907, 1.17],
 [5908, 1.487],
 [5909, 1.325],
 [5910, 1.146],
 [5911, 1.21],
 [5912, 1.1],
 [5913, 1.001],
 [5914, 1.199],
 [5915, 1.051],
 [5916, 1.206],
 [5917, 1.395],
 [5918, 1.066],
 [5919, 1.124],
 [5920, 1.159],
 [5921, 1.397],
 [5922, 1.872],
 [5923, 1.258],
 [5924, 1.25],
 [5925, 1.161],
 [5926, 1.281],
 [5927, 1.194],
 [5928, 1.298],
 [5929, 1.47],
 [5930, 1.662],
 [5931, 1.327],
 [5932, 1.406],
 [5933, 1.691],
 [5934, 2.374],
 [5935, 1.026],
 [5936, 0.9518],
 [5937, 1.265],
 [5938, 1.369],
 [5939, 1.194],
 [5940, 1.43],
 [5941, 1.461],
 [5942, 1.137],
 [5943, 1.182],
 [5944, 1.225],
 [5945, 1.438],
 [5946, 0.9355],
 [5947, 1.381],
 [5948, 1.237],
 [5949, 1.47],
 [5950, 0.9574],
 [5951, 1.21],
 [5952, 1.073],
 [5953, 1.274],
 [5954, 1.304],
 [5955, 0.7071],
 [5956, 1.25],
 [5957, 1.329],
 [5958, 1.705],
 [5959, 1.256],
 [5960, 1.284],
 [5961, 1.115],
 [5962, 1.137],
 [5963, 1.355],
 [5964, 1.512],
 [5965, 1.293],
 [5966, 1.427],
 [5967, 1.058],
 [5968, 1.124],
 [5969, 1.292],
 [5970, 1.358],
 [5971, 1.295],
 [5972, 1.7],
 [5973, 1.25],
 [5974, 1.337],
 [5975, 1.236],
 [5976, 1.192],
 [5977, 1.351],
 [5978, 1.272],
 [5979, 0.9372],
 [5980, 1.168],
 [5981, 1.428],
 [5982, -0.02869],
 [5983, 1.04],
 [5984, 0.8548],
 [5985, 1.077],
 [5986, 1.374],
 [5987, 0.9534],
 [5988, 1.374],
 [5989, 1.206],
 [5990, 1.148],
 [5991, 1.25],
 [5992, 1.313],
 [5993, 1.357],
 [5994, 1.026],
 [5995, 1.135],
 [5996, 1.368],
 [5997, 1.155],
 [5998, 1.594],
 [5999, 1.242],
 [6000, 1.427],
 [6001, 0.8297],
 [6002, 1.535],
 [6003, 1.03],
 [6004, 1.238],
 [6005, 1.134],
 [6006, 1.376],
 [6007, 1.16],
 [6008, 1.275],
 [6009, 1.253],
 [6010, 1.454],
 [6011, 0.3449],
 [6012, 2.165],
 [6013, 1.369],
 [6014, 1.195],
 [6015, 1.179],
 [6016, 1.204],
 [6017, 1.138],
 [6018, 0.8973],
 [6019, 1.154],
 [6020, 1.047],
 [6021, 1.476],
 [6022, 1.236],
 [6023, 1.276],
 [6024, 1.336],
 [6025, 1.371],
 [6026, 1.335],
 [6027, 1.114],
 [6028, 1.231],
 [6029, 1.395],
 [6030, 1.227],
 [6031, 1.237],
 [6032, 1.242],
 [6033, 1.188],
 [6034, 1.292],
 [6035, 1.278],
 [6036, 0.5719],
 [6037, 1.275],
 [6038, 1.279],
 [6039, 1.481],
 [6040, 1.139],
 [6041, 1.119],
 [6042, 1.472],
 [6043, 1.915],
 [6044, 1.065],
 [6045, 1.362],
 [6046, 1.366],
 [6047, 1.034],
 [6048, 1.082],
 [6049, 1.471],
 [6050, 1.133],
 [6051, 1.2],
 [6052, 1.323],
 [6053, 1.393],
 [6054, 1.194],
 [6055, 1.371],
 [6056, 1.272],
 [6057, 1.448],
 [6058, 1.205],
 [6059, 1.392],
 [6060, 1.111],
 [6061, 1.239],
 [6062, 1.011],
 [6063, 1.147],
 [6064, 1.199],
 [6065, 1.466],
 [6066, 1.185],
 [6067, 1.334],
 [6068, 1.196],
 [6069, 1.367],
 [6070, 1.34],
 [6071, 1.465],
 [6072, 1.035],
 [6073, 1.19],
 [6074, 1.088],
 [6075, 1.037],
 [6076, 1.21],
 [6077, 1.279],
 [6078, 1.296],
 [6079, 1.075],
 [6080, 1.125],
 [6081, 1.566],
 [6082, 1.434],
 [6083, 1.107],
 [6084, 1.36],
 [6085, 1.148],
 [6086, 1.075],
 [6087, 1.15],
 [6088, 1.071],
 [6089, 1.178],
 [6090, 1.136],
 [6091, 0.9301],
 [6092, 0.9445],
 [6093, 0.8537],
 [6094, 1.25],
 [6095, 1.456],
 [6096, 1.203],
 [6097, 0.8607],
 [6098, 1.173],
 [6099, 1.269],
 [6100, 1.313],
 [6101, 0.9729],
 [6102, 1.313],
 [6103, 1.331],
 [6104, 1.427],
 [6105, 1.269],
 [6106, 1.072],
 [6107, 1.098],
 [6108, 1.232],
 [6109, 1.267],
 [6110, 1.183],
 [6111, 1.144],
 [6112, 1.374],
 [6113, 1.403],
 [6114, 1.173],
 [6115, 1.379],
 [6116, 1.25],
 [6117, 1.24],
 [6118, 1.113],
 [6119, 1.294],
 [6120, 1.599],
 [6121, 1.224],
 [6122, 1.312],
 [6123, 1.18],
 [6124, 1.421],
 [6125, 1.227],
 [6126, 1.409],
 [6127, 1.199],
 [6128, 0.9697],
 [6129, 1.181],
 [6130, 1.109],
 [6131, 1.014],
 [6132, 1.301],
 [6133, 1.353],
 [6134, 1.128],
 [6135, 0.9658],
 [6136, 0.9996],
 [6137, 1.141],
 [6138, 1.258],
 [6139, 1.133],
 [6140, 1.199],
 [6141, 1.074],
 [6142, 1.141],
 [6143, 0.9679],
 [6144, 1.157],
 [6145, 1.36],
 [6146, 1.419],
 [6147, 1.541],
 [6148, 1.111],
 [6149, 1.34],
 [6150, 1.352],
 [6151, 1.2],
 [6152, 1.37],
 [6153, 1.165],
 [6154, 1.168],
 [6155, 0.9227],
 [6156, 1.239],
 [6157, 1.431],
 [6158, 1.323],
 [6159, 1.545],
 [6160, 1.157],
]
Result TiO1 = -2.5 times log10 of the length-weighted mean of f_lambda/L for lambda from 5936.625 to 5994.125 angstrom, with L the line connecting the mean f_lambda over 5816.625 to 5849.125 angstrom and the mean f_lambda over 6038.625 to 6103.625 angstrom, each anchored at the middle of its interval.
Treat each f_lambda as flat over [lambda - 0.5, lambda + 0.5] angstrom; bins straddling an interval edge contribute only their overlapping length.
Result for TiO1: 0.05 mag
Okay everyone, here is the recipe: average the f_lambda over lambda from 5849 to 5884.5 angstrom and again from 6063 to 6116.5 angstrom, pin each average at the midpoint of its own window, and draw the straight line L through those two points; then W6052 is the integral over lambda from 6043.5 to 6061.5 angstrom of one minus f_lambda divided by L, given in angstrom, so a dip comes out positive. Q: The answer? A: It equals -0.3 angstrom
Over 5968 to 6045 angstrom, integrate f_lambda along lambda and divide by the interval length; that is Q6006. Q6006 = 1.23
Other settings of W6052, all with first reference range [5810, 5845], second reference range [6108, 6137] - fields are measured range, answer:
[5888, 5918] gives 4.3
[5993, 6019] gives 0.7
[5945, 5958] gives 0.8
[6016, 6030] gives 0.3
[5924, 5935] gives -1.4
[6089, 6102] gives 1.2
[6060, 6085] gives 0.2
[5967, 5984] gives 1.4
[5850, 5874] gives -0.4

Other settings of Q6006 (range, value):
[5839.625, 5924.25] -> 1.26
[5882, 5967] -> 1.23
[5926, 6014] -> 1.26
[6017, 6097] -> 1.23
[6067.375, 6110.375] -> 1.19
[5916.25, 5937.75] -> 1.36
